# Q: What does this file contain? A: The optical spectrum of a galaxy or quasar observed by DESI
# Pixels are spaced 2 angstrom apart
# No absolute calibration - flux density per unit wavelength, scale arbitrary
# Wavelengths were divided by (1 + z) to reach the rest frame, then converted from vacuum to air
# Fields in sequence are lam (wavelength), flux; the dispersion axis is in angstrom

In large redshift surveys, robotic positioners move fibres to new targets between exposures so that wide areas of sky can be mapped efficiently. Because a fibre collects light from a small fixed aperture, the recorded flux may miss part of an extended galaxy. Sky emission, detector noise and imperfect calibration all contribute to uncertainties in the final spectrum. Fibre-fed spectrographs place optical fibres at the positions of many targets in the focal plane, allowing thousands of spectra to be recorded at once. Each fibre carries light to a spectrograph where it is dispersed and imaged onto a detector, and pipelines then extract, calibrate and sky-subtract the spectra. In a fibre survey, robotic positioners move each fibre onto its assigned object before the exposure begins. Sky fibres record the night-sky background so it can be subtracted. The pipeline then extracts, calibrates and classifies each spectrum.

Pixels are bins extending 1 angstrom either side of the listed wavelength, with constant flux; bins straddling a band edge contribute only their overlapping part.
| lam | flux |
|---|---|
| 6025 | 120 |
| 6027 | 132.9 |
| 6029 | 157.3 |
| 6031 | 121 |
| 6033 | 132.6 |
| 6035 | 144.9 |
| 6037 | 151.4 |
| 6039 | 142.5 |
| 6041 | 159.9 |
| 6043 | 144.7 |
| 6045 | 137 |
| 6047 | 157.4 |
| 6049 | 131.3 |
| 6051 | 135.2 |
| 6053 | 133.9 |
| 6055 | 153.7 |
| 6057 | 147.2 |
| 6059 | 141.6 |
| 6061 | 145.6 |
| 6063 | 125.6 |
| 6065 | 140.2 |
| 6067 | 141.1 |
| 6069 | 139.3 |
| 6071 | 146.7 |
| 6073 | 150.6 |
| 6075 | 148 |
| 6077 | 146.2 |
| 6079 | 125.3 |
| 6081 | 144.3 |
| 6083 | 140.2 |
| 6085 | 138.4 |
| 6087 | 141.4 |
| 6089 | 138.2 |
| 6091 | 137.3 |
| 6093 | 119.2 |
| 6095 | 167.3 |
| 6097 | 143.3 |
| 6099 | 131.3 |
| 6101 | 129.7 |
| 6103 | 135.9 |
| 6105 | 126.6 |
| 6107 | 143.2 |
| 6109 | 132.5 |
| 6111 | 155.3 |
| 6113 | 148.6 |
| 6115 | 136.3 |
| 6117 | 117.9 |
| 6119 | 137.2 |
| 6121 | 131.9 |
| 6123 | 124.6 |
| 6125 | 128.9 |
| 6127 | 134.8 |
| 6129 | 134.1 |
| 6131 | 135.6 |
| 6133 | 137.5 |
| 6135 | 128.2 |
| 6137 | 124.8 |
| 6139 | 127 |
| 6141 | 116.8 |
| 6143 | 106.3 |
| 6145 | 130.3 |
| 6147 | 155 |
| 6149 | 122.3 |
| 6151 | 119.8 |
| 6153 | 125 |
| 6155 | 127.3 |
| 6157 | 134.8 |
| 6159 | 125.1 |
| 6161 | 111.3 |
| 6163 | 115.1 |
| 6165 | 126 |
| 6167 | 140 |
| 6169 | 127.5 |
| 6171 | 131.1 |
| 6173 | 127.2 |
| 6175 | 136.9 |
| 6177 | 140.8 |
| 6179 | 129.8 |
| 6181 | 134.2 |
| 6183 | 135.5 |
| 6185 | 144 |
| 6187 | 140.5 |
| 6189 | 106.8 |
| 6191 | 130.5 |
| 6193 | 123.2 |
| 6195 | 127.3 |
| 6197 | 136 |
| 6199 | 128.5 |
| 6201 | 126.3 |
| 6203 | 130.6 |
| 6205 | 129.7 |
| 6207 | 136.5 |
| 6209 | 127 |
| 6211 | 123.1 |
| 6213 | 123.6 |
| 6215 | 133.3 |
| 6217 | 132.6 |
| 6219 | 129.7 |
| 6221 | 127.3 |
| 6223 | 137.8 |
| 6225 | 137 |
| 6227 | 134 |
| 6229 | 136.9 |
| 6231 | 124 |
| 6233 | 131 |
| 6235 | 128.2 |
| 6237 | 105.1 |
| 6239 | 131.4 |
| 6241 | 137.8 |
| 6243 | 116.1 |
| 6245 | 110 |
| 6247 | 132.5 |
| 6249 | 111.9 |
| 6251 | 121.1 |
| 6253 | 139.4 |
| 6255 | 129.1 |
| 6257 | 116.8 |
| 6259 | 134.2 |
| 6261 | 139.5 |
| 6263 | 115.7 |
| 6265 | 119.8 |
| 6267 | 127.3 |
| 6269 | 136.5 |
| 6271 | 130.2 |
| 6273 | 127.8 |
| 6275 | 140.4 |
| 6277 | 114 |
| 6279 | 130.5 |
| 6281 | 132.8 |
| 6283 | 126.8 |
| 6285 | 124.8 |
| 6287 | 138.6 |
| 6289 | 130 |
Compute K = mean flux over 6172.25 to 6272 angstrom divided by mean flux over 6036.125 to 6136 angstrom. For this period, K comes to 0.93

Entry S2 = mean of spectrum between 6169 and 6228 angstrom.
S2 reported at 131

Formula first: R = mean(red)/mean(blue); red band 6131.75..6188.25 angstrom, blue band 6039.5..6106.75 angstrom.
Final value 0.9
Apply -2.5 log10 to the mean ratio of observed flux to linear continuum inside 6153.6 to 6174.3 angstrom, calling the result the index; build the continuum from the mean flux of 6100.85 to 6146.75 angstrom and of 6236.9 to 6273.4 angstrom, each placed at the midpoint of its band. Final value 0.03 mag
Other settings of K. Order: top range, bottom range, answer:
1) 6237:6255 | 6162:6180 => 0.95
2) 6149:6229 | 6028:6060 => 0.90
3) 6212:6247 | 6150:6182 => 1.00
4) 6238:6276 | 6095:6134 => 0.94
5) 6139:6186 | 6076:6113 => 0.93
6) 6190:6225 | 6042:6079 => 0.91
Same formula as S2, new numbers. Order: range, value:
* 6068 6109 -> 139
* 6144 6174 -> 128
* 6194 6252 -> 128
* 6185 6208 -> 129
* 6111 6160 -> 130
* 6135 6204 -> 128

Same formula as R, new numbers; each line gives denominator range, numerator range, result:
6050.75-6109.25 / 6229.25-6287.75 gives 0.91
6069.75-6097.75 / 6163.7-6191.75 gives 0.93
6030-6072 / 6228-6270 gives 0.89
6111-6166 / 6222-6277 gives 0.99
